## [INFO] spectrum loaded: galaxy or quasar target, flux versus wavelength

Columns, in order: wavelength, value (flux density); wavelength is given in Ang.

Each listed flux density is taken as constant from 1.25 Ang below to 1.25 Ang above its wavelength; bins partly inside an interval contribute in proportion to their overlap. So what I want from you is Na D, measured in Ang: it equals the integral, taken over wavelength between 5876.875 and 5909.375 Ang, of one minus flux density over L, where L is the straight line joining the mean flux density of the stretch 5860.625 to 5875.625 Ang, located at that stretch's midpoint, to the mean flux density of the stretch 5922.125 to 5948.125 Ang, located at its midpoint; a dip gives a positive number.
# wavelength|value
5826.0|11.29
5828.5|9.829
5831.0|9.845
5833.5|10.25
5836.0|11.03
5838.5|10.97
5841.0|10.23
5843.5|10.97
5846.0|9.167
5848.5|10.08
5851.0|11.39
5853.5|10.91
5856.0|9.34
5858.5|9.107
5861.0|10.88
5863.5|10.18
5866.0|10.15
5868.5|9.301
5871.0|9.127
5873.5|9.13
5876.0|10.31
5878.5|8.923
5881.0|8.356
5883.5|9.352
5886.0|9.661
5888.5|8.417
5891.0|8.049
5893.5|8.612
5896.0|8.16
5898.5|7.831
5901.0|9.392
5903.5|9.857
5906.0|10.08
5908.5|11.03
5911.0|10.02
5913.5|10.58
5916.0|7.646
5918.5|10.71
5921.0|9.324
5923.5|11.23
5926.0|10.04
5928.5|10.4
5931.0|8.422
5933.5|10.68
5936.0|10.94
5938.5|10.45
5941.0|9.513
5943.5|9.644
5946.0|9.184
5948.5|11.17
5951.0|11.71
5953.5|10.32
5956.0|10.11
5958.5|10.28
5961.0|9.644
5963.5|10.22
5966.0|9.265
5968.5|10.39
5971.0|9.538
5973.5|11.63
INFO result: 2.8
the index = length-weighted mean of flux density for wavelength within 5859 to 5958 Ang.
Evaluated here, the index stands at 9.71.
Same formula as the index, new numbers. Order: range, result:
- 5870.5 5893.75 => 9.01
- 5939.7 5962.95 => 10.2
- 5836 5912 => 9.65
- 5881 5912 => 9.16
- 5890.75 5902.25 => 8.44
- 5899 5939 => 10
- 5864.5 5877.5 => 9.6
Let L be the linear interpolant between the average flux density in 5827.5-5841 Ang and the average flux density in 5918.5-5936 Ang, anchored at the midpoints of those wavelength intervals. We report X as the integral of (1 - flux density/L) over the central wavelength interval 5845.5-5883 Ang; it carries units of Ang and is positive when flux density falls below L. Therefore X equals 2.0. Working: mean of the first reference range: 10.4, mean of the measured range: 9.76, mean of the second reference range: 10.1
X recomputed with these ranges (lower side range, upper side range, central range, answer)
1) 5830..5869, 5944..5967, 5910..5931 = 0.7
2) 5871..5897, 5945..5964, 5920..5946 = -0.3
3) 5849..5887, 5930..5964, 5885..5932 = 2.5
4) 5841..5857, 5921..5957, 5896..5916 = 1.3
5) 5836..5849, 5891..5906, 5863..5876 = 0.0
